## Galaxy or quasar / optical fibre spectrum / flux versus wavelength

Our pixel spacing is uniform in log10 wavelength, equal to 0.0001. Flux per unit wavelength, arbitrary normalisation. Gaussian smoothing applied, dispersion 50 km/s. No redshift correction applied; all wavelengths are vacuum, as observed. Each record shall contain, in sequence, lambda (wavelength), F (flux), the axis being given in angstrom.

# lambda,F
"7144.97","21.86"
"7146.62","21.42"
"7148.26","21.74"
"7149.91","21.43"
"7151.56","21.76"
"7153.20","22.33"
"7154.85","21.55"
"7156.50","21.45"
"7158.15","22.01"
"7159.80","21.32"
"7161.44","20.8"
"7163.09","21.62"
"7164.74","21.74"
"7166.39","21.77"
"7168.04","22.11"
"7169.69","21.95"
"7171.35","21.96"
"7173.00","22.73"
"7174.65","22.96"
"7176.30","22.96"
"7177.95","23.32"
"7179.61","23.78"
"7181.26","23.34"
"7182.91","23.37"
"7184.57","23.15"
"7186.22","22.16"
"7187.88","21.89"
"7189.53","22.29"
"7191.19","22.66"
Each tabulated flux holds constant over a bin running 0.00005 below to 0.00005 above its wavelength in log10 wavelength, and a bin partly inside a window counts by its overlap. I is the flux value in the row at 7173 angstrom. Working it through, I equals 22.73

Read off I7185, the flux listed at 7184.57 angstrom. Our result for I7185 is 23.15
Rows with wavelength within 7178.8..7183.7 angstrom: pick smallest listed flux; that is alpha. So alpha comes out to 23.34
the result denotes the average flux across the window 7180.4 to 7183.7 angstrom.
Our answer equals 23.4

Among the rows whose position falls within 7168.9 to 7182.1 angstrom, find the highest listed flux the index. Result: 23.78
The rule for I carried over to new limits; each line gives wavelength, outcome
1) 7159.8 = 21.32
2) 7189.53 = 22.29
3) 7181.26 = 23.34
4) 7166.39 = 21.77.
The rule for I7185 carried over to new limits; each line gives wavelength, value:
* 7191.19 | 22.66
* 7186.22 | 22.16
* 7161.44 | 20.8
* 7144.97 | 21.86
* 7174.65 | 22.96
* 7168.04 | 22.11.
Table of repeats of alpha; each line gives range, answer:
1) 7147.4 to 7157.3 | 21.43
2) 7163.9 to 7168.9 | 21.74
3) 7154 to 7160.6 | 21.32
